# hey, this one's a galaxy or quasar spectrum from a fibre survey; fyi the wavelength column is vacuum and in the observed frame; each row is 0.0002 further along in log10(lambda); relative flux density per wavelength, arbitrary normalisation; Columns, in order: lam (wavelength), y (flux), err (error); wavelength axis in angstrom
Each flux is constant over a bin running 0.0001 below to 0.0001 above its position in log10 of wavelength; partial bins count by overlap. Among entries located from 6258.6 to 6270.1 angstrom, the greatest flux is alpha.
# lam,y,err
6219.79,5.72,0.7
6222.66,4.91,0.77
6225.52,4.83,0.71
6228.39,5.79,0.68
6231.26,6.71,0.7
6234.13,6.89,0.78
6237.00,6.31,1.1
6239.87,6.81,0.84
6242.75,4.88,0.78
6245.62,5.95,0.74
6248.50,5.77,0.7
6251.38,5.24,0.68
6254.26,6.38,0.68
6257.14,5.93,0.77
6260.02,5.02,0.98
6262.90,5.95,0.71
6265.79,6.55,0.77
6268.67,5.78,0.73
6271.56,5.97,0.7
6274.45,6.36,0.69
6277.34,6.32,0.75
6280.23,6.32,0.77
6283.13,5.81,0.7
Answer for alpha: 6.55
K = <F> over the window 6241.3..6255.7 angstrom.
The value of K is 5.64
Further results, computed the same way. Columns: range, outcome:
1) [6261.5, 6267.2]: 6.24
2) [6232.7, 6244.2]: 6.22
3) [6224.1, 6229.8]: 5.31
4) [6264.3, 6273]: 6.1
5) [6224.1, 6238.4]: 6.11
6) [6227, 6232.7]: 6.25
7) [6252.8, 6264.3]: 5.82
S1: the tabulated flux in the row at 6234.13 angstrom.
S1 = 6.89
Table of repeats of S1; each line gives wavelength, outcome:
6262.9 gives 5.95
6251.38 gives 5.24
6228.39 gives 5.79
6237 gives 6.31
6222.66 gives 4.91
